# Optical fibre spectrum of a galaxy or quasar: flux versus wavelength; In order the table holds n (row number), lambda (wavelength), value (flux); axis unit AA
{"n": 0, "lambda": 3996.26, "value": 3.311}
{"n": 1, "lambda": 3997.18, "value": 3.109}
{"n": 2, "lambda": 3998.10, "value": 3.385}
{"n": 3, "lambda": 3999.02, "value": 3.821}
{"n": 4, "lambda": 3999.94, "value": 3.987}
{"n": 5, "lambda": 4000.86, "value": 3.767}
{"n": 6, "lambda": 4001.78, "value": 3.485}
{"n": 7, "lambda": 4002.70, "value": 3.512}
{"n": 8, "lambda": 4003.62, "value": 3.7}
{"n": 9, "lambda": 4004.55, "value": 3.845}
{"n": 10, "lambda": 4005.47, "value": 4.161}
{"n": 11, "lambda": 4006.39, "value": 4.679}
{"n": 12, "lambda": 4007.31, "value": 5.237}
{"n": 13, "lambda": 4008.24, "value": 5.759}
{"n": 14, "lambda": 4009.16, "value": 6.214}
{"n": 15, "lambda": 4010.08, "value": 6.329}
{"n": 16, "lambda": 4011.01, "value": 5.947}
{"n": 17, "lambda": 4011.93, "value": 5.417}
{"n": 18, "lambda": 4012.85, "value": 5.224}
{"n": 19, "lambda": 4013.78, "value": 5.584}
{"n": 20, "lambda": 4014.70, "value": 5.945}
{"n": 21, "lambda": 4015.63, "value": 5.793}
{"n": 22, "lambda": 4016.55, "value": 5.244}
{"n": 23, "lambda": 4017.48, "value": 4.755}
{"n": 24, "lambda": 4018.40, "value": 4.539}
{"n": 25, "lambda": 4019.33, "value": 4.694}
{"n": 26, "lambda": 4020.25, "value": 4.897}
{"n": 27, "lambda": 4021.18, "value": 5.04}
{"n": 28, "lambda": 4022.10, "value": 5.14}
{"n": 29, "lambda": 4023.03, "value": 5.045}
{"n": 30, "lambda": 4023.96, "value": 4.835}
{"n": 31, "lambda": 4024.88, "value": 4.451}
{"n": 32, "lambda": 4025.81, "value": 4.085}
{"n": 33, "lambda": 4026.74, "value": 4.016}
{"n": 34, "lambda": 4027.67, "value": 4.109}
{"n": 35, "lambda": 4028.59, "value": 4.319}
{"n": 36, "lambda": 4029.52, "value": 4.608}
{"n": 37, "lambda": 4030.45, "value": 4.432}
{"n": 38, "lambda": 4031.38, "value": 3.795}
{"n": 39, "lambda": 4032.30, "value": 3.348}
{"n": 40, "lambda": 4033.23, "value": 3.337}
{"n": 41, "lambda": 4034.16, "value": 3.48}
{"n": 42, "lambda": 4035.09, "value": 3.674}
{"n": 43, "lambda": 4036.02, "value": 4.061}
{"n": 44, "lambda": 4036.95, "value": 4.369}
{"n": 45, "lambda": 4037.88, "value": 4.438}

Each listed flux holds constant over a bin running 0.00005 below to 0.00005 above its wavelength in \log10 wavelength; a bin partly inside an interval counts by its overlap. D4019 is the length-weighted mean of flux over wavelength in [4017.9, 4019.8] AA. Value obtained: 4.64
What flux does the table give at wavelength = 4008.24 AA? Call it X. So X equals 5.759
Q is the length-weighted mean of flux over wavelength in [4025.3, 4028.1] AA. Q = 4.06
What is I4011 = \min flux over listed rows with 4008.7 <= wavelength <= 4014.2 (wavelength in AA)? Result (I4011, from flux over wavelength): 5.224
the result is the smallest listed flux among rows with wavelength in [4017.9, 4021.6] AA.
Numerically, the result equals 4.539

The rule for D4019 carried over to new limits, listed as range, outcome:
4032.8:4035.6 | 3.5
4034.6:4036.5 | 3.86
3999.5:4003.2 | 3.69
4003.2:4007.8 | 4.33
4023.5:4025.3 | 4.66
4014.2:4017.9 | 5.44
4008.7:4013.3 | 5.83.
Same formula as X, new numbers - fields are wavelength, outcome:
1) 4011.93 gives 5.417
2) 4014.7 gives 5.945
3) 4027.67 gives 4.109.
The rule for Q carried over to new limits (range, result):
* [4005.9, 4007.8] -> 4.95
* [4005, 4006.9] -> 4.46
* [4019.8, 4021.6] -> 4.96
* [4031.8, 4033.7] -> 3.36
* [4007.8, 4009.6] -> 6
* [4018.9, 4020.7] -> 4.81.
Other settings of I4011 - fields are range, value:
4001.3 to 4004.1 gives 3.485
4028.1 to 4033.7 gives 3.337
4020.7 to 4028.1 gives 4.016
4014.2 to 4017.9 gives 4.755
